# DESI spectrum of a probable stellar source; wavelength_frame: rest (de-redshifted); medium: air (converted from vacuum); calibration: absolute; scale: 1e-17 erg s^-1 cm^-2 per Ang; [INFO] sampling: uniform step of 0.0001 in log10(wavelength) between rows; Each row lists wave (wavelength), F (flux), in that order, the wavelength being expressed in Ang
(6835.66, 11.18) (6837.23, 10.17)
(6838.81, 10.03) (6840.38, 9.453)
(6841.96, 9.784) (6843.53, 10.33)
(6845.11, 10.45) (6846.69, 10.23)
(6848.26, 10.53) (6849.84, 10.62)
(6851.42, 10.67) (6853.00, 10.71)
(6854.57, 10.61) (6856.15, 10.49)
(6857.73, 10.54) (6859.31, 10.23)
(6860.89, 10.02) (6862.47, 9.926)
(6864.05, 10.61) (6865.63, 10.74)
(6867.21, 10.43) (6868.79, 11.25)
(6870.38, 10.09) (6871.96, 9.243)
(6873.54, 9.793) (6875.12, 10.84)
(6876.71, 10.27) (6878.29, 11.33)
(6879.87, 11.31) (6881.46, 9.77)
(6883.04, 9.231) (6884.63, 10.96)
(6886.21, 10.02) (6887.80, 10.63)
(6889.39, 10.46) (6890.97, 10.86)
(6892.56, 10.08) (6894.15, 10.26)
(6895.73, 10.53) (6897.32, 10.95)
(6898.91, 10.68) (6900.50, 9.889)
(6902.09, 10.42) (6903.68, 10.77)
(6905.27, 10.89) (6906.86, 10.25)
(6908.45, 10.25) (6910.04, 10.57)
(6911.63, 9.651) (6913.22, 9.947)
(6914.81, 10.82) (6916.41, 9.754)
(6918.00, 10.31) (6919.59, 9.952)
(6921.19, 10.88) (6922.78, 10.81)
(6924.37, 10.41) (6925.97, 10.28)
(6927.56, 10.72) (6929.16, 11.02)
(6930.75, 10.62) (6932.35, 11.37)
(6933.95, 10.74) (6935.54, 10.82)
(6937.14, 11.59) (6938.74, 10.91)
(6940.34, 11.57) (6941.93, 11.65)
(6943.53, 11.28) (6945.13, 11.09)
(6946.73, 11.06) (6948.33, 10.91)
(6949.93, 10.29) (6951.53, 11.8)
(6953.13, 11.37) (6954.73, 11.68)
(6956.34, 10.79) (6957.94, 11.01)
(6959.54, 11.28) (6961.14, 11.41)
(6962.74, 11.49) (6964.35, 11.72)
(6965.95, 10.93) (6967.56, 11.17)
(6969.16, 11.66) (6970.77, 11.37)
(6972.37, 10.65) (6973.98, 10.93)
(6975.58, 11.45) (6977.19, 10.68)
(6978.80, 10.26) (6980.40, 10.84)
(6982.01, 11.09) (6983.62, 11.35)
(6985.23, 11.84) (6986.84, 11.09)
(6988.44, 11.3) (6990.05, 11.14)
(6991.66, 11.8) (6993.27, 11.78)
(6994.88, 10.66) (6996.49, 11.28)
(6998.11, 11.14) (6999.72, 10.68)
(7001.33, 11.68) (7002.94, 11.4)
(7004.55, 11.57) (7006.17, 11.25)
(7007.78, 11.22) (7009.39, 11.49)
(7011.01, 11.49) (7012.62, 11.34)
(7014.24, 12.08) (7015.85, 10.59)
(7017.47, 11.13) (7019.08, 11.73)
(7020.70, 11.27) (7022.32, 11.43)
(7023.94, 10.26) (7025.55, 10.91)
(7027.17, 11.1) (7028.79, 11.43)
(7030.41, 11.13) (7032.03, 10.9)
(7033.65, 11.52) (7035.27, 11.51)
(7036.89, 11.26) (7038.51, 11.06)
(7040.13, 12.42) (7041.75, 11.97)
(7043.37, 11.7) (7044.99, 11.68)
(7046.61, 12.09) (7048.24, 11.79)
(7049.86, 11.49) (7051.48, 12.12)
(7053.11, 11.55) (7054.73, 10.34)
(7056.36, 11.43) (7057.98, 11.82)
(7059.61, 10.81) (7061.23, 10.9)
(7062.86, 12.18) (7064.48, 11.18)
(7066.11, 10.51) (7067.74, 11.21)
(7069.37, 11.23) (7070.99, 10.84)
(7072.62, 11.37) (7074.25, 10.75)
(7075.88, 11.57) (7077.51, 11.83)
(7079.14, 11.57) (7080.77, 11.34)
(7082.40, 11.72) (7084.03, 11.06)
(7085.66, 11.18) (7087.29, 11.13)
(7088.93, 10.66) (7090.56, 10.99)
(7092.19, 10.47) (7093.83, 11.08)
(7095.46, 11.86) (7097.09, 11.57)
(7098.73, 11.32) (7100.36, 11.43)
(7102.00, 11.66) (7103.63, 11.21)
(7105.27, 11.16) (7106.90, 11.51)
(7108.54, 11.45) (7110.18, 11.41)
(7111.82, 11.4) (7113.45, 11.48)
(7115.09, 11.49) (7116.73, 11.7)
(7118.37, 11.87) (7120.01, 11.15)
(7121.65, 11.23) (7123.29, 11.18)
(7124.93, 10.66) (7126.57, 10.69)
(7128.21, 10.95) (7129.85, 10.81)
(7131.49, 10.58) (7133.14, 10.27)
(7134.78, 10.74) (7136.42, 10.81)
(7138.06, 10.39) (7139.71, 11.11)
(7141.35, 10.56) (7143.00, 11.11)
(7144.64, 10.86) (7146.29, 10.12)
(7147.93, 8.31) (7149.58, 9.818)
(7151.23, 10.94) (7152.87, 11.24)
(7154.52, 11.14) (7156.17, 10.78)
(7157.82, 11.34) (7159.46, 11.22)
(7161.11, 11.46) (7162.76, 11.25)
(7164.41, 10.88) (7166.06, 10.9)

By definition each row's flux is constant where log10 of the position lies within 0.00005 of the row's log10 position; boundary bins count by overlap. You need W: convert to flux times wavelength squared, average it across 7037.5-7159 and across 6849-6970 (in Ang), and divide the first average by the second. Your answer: 1.10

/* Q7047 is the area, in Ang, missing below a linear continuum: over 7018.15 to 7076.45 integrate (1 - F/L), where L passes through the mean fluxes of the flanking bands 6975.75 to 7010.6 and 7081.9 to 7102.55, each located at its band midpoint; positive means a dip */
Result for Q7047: -0.6 Ang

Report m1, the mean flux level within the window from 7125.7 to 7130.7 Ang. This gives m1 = 10.8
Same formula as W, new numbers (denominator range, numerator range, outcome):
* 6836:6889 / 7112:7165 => 1.14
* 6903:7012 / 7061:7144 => 1.06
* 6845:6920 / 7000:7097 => 1.14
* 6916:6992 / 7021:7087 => 1.06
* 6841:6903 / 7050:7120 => 1.16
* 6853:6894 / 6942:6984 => 1.10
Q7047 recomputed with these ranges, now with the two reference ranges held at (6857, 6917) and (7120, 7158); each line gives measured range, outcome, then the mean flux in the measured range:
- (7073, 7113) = -2.6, 11.3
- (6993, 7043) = -3.7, 11.3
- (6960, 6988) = -1.9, 11.2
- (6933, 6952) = -1.3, 11.1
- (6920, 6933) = -0.4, 10.7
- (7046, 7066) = -1.6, 11.4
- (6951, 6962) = -0.9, 11.3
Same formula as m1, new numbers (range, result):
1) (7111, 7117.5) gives 11.5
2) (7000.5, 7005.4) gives 11.5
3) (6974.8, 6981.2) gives 10.8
